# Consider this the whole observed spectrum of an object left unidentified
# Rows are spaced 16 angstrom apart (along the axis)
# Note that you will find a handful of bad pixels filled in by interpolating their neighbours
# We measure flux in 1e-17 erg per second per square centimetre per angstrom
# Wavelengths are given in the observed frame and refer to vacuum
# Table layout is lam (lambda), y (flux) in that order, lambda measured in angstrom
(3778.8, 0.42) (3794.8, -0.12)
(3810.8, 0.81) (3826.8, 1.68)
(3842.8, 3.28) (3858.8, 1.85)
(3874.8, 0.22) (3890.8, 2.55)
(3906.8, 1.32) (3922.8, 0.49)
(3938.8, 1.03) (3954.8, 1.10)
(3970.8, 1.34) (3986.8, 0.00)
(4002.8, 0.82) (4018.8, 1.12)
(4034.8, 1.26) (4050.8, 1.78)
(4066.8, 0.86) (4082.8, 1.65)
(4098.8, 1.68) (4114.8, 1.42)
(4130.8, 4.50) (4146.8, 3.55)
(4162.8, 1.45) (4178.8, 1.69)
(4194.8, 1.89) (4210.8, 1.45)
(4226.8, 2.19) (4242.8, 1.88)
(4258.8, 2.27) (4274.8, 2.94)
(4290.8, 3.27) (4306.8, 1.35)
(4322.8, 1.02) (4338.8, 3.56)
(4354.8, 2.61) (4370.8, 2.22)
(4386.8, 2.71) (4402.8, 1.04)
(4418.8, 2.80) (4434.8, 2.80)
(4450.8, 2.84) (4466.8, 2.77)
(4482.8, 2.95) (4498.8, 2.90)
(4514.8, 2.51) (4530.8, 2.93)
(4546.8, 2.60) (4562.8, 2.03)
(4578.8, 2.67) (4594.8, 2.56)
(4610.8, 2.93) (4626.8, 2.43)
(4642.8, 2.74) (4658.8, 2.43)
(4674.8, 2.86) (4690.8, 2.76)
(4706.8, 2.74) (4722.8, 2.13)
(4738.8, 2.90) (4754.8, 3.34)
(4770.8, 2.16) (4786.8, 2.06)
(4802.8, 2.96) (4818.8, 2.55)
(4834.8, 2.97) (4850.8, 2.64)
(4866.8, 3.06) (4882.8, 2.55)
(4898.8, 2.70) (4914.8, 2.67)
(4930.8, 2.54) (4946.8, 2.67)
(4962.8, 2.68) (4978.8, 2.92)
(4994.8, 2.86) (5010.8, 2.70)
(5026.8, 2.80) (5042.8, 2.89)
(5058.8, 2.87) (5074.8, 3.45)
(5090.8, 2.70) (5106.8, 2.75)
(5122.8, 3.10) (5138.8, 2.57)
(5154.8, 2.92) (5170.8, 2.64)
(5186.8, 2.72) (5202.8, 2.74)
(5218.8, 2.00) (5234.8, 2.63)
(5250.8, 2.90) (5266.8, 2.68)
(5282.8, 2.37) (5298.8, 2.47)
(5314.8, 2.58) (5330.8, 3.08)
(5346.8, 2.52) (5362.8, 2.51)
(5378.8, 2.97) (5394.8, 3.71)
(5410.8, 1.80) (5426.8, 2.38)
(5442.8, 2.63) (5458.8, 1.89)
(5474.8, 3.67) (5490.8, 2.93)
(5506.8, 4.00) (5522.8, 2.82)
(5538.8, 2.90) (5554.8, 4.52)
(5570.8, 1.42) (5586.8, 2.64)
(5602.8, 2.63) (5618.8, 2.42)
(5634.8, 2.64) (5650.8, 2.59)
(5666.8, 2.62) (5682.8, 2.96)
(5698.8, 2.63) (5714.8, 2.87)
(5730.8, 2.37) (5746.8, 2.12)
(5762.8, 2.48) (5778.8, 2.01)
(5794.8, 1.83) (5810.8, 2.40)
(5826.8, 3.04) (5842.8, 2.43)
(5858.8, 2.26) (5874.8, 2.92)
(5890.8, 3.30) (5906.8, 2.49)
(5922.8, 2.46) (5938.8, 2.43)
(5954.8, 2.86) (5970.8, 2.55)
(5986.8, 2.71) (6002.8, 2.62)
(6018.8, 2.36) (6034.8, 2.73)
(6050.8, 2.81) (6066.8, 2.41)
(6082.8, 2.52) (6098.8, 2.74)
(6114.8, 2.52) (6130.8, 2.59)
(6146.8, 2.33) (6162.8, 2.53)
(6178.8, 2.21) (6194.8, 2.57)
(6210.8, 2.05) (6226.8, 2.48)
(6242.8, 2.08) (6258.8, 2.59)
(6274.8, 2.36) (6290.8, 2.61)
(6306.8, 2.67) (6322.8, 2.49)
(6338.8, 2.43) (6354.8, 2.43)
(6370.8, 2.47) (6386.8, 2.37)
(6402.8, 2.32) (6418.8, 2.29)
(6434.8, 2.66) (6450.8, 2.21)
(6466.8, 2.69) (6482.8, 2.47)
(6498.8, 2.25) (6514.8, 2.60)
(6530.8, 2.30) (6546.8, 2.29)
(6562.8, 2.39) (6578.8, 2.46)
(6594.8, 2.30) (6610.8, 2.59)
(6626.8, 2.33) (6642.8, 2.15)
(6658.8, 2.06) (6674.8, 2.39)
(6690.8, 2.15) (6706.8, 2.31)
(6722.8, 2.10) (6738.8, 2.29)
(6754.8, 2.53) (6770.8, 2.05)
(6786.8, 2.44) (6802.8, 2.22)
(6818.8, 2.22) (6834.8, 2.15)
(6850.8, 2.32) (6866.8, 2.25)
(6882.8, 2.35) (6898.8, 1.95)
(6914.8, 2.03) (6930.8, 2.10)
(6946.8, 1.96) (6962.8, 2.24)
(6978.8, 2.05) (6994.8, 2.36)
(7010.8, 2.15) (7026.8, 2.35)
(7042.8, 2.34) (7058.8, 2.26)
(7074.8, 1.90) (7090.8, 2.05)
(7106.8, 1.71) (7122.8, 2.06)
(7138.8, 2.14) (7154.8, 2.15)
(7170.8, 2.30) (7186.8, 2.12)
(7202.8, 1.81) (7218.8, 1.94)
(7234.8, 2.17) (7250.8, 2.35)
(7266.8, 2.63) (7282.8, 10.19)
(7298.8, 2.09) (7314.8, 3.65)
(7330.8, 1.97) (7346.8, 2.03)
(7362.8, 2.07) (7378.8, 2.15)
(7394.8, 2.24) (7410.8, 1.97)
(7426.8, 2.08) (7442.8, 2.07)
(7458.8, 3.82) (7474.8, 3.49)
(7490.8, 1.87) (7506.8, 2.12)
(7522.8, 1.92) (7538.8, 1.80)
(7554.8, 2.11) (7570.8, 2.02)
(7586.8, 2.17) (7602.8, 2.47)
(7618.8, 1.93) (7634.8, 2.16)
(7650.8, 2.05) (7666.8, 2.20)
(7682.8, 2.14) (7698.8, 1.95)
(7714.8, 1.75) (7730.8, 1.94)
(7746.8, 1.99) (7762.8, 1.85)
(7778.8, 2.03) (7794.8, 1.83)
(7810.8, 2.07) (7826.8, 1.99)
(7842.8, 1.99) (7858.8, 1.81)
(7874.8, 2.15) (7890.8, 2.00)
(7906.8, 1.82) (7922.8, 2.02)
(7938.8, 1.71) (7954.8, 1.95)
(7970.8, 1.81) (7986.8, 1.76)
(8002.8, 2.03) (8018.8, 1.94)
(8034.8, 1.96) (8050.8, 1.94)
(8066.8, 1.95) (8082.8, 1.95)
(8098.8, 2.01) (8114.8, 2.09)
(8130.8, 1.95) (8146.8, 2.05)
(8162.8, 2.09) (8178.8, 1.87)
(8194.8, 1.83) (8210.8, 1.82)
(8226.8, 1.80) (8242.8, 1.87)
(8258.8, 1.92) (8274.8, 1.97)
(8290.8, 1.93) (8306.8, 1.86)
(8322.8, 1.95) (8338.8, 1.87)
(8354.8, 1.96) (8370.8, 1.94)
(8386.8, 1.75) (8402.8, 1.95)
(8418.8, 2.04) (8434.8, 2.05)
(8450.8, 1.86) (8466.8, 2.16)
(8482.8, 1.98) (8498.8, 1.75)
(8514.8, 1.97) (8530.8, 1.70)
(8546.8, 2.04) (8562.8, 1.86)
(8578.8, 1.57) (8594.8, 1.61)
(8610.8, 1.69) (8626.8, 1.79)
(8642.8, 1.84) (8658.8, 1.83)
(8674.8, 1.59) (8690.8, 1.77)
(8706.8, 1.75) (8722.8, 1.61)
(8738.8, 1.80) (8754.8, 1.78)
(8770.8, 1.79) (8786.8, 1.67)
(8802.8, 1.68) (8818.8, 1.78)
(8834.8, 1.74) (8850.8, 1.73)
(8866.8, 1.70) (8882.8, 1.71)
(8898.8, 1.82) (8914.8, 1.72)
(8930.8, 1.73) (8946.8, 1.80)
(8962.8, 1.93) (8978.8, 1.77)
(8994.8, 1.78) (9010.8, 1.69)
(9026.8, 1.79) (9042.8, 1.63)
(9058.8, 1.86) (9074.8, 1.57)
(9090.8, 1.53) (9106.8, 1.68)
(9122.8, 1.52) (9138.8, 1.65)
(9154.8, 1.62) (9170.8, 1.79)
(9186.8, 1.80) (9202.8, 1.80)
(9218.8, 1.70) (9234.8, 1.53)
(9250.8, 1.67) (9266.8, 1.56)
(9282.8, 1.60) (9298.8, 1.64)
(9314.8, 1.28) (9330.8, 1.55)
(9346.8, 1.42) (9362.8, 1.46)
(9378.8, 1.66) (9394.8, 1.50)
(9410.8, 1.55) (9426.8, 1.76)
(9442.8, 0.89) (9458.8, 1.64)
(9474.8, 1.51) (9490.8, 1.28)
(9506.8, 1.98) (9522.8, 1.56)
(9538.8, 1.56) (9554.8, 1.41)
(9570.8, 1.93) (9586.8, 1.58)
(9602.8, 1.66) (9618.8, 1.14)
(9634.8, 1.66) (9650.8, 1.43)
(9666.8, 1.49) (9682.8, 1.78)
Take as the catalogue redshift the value 0.110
